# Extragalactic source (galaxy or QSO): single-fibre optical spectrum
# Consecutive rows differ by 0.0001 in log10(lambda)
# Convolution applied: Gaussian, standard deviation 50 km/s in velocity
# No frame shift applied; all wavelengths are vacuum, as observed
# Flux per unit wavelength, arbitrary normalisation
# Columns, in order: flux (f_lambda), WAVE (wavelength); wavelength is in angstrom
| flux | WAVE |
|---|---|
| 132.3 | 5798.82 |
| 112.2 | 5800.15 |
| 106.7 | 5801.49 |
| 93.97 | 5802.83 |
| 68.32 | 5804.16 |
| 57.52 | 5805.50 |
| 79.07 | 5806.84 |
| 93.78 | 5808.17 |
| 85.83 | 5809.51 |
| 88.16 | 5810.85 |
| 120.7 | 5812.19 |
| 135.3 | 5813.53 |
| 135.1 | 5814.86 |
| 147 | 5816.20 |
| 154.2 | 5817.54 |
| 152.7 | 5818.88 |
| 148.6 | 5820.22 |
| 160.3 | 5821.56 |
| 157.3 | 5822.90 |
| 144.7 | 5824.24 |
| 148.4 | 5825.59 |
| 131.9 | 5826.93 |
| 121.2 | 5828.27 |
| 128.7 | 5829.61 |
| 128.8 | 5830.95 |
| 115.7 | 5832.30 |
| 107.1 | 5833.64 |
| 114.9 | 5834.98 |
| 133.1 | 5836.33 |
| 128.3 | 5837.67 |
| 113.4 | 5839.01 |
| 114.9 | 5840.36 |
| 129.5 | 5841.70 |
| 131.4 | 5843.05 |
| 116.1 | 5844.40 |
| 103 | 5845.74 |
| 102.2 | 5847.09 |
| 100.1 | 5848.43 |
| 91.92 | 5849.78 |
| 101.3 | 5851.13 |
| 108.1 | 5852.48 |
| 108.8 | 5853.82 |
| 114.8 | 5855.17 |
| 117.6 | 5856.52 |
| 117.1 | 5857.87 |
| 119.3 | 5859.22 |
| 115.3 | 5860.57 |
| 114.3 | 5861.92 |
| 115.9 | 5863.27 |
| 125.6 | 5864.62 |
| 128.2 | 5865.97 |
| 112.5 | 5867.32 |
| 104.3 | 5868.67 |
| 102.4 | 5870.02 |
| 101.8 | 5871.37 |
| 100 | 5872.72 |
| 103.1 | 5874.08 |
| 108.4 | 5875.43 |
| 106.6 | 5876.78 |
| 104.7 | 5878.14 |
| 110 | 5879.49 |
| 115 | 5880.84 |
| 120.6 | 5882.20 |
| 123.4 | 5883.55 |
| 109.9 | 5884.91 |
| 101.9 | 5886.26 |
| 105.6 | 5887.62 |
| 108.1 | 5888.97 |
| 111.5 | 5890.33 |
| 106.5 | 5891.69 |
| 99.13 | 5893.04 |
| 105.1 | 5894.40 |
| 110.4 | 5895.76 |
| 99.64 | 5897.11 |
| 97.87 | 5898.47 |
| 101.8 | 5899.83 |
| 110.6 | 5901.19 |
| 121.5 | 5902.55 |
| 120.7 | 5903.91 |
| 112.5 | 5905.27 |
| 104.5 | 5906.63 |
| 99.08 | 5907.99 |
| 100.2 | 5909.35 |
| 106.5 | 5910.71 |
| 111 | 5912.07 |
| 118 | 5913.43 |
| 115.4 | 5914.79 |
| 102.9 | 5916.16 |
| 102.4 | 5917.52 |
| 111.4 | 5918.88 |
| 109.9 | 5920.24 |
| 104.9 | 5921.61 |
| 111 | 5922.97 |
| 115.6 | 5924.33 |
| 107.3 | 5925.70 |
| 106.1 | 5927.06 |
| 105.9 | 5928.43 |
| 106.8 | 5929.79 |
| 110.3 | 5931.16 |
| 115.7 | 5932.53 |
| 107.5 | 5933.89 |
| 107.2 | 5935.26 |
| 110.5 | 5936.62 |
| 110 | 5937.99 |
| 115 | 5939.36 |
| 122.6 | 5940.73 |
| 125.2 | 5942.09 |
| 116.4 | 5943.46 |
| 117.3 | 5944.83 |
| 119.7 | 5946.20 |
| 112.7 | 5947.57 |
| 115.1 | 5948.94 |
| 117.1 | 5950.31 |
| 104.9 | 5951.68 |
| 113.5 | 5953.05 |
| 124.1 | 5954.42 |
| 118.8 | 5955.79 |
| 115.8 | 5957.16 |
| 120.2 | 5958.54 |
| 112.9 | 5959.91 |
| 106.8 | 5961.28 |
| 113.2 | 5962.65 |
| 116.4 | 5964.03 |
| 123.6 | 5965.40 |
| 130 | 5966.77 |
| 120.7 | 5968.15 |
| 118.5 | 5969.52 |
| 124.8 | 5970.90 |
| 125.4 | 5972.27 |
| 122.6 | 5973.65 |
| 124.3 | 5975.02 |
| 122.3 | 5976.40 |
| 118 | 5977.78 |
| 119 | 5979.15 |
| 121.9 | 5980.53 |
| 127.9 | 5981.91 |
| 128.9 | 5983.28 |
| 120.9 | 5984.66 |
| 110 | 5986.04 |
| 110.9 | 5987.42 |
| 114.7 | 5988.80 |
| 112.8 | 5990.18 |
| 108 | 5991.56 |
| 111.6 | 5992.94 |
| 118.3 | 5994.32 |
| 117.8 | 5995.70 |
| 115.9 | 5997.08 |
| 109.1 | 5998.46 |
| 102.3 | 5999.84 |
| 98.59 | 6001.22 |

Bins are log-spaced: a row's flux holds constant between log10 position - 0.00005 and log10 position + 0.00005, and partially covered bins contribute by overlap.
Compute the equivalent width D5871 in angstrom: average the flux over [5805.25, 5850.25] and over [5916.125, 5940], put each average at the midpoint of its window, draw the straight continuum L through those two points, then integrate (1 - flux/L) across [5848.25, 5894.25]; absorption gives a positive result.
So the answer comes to 2.6 angstrom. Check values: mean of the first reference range 122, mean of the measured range 110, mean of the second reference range 109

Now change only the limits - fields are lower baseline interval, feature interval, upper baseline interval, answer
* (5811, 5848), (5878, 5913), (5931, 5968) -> 3.9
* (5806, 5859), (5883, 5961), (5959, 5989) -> 6.1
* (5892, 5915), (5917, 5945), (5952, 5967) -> 0.3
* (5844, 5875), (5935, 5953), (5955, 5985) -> 0.5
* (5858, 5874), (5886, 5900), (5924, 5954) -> 1.0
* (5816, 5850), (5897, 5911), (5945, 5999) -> 1.8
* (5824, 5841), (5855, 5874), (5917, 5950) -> 1.2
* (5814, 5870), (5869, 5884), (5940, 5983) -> 1.7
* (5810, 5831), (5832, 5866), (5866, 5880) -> 1.6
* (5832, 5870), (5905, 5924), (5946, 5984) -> 1.5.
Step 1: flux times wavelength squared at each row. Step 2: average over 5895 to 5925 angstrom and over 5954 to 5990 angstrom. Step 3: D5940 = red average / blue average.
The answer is 1.1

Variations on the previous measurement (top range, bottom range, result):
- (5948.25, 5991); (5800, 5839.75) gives 1.03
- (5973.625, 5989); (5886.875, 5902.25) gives 1.17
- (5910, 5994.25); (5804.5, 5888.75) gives 1.02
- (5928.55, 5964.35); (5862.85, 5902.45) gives 1.07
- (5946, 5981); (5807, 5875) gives 1.03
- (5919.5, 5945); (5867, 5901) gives 1.06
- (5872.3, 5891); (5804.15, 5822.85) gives 0.94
